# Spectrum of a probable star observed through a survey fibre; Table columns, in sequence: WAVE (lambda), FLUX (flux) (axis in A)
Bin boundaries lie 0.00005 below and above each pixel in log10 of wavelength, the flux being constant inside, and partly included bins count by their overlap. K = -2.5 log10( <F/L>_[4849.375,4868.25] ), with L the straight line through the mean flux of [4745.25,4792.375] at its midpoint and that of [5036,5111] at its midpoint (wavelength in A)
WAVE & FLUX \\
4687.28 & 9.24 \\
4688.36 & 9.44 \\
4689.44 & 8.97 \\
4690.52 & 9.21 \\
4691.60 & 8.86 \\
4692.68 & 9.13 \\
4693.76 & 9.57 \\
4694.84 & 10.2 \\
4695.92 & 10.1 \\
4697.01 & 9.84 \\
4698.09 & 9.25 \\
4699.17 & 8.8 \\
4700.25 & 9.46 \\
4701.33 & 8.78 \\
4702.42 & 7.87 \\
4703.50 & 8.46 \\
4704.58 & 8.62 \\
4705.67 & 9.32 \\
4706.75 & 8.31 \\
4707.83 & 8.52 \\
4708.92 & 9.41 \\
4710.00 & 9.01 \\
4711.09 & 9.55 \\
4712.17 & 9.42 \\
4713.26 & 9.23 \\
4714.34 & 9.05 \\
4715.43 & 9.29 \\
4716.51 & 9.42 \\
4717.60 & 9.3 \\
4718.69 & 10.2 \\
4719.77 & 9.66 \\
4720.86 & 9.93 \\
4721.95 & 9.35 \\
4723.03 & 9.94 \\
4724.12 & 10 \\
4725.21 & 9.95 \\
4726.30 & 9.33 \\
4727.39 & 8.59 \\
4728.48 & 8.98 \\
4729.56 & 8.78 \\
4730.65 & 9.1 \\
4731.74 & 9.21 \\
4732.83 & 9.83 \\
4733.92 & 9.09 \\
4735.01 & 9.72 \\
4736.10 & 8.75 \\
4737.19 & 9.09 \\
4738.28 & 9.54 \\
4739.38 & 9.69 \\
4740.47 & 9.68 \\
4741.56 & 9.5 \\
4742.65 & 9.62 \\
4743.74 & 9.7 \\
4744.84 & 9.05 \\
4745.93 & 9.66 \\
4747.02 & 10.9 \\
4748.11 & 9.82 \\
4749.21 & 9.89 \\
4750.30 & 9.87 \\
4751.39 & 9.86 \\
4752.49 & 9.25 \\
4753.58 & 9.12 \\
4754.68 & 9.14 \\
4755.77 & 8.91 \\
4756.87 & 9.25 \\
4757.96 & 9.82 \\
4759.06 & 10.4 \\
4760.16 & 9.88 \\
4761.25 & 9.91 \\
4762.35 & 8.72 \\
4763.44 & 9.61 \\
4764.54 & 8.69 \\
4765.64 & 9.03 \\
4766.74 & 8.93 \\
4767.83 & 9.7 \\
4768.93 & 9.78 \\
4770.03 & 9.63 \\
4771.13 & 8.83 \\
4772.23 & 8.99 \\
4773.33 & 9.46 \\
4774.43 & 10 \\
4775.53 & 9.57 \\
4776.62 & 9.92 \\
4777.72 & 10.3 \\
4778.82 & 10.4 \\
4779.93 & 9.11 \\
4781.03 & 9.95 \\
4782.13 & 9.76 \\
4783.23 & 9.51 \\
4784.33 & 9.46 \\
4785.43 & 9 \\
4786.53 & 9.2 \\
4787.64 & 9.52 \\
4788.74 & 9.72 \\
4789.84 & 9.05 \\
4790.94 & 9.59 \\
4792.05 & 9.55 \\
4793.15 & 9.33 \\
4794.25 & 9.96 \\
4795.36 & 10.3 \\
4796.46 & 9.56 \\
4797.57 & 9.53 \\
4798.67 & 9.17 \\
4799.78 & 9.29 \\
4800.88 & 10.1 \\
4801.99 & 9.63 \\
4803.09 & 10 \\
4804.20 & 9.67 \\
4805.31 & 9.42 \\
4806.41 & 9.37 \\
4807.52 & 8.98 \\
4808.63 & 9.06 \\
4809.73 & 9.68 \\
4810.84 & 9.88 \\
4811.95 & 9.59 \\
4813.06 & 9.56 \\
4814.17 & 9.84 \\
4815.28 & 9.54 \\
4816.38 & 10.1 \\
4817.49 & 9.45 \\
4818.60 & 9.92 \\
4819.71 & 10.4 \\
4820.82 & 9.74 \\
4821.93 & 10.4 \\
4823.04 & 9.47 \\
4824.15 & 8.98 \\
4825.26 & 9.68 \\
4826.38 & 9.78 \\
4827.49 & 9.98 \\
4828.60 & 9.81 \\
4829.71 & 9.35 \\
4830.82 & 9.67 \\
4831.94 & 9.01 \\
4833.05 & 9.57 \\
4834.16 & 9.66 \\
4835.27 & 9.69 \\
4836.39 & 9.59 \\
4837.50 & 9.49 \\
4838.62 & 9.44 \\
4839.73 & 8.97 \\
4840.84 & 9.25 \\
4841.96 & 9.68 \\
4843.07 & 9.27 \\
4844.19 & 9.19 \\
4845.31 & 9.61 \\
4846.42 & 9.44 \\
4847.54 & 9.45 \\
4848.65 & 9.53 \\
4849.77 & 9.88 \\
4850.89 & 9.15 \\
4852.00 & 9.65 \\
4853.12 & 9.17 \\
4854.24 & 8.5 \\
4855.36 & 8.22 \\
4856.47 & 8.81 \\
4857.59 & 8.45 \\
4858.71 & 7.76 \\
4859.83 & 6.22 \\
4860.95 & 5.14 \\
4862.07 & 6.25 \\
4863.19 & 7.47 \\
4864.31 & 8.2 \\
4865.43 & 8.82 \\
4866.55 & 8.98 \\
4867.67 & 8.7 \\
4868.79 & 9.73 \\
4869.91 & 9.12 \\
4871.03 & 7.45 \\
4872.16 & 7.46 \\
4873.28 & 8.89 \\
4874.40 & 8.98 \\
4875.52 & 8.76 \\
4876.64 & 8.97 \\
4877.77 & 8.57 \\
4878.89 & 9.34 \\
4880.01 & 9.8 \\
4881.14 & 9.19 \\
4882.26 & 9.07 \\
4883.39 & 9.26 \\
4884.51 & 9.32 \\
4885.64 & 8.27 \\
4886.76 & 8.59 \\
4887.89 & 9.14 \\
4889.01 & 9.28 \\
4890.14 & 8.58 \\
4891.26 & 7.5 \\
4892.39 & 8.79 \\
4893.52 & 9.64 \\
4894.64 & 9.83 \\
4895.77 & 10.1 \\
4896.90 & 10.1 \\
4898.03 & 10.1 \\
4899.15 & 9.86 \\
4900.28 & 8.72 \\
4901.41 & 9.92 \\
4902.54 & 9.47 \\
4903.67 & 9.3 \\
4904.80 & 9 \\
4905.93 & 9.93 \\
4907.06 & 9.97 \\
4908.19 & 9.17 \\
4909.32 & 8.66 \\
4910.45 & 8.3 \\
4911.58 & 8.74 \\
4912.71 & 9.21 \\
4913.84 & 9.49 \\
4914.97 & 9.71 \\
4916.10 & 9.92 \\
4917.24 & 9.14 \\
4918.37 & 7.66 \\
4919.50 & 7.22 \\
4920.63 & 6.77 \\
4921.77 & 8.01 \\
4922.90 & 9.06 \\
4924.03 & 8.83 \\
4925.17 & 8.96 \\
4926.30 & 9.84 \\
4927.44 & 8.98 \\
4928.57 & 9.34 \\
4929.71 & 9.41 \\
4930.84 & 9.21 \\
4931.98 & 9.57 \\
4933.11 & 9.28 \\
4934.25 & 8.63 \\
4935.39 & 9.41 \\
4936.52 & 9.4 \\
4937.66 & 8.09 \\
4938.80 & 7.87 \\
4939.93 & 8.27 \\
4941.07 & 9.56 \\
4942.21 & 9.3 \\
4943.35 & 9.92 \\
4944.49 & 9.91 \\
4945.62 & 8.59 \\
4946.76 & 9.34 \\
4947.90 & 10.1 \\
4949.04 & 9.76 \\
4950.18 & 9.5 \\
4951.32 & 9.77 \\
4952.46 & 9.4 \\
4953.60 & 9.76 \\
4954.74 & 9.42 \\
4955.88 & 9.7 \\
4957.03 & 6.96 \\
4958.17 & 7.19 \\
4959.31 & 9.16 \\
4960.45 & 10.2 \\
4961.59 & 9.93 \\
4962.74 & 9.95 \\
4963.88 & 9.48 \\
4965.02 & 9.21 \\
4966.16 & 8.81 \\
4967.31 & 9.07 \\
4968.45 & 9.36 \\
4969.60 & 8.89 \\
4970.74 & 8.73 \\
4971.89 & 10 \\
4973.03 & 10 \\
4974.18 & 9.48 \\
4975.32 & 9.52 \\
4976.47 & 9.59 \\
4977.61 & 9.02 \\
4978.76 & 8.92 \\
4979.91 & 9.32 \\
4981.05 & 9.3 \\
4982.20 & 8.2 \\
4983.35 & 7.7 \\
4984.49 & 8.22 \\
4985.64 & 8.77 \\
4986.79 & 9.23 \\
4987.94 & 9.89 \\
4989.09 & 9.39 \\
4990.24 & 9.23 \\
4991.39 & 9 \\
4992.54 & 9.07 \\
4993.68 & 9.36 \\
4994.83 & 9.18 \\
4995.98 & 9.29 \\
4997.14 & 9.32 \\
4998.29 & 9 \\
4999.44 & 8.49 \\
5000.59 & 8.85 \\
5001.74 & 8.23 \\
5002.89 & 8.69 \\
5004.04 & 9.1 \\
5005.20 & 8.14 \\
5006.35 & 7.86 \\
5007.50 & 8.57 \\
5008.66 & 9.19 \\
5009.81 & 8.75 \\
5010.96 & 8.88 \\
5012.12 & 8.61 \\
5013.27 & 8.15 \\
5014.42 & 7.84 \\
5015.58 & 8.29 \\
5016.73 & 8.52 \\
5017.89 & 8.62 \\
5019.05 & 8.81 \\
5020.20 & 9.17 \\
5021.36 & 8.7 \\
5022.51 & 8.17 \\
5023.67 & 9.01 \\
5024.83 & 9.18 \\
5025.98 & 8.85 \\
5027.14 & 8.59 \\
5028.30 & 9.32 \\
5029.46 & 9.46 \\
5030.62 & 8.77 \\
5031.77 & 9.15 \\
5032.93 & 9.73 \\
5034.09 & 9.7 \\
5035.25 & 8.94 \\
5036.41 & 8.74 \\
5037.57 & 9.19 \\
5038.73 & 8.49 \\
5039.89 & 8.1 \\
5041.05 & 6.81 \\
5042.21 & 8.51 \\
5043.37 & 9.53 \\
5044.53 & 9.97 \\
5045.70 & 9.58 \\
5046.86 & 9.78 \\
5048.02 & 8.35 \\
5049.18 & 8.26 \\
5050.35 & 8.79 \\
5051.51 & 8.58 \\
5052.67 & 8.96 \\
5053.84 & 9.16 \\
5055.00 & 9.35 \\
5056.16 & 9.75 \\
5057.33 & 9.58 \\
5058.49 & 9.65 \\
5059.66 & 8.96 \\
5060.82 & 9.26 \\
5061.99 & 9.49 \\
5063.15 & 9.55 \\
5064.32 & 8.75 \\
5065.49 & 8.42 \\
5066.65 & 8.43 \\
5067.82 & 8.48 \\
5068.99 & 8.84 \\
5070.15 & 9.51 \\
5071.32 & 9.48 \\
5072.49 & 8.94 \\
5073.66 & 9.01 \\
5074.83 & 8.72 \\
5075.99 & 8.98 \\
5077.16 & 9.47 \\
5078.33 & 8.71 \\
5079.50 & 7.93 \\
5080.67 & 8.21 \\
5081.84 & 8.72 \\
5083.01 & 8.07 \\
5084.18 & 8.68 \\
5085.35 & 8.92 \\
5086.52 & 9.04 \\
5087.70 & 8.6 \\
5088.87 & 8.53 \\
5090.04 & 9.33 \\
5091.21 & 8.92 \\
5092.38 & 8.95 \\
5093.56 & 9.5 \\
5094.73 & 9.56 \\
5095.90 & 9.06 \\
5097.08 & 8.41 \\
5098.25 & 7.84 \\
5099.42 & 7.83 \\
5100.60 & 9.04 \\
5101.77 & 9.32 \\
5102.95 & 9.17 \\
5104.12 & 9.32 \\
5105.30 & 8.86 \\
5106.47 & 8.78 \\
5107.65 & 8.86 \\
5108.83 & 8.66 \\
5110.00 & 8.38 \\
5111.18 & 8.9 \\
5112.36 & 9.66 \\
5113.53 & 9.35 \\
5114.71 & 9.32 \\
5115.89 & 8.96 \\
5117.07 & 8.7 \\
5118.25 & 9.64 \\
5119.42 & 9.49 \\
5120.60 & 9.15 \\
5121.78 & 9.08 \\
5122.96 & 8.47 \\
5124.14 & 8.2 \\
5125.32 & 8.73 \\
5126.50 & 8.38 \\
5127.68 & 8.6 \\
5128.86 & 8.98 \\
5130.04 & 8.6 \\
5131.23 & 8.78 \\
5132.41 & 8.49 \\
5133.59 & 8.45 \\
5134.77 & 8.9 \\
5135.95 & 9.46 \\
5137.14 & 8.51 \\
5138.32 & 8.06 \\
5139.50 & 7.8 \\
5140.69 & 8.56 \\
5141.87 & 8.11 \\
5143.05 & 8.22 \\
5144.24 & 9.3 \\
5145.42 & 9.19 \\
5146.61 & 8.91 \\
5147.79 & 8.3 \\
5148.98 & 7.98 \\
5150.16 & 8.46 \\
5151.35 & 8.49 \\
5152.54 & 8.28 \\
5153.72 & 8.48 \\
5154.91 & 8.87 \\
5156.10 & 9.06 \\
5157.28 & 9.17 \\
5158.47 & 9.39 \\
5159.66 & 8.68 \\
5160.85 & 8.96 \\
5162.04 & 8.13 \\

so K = 0.14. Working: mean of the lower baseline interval 9.55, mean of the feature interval 8.19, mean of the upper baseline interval 8.88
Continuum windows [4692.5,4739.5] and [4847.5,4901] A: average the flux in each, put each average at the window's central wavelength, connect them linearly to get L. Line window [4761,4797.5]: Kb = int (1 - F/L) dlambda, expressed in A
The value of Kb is -1.76 A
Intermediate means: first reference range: 9.28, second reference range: 8.76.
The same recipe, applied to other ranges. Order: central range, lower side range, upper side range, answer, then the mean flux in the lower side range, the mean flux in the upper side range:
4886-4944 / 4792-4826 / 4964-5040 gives 1.16 A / 9.65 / 8.93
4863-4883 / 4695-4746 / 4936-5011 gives 0.85 A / 9.3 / 9.08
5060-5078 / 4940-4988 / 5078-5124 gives -0.14 A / 9.22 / 8.86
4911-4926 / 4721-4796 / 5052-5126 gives 0.89 A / 9.51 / 8.94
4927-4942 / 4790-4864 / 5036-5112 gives 0.16 A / 9.28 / 8.89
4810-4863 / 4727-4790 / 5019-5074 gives 0.83 A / 9.48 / 9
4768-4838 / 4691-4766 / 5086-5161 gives -2.62 A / 9.37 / 8.8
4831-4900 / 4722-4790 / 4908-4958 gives 2.07 A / 9.5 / 9.01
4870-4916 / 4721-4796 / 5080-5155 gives 0.54 A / 9.51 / 8.75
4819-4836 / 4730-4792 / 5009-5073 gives -0.56 A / 9.51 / 8.92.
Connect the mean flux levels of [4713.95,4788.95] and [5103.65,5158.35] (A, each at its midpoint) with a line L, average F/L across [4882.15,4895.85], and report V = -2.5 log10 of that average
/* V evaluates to 0.03 mag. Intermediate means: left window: 9.5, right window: 8.76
